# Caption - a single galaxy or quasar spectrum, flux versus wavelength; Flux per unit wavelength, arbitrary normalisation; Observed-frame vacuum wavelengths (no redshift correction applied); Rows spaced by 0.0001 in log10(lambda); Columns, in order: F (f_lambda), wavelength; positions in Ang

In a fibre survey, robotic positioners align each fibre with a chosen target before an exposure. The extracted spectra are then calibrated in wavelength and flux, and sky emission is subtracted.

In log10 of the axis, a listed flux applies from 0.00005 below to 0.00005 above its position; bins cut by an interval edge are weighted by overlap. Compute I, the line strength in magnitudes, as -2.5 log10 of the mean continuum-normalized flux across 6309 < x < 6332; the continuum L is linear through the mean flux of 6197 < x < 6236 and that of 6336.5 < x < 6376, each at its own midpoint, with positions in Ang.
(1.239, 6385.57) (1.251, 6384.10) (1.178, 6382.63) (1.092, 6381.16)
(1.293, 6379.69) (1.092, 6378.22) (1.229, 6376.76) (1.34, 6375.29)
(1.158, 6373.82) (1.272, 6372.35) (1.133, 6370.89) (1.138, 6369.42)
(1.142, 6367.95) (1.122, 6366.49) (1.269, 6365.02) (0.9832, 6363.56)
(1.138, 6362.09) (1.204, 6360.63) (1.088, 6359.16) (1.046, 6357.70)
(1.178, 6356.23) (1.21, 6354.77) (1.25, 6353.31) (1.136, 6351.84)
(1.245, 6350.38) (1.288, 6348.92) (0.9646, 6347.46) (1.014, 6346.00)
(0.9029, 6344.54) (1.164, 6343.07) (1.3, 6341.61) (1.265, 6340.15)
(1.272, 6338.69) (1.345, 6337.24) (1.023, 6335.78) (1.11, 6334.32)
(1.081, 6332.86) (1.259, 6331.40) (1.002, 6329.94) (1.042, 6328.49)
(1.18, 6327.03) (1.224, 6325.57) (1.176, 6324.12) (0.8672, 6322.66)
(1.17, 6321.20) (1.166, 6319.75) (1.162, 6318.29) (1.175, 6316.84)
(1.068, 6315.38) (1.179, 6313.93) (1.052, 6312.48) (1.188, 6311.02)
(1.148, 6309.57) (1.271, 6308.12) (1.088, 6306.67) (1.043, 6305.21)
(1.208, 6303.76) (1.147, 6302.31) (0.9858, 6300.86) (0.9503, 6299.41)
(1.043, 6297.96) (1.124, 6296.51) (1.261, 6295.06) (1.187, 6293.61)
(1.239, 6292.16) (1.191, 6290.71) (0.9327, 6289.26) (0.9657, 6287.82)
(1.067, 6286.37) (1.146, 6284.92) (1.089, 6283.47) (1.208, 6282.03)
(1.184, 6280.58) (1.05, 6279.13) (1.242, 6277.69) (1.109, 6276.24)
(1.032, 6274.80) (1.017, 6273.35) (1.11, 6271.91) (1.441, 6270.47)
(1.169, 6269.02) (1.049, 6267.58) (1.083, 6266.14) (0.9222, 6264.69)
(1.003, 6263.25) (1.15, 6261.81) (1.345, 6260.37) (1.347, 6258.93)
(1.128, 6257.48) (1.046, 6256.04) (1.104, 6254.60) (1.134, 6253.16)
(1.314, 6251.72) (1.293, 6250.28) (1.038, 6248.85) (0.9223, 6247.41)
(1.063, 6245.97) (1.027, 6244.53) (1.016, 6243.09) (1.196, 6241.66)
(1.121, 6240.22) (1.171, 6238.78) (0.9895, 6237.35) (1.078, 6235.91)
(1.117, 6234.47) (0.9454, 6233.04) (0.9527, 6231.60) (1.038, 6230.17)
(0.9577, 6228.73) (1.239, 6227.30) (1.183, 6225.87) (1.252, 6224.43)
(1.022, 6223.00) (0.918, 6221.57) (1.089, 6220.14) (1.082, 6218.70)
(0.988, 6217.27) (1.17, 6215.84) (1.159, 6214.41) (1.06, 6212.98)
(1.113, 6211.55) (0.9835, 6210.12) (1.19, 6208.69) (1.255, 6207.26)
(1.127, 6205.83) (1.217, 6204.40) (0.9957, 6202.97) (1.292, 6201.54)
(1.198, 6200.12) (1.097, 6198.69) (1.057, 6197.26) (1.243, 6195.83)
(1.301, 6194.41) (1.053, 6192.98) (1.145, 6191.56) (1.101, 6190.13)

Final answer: 0.02 mag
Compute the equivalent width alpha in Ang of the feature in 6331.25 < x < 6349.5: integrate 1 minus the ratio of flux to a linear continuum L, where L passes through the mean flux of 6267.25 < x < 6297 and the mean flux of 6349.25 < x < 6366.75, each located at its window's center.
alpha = 0.1 Ang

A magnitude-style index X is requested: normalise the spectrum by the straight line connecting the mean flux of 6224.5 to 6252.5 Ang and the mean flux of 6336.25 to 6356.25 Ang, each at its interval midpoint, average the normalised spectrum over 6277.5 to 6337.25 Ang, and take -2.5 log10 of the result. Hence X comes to 0.025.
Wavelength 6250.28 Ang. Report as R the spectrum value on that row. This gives 1.293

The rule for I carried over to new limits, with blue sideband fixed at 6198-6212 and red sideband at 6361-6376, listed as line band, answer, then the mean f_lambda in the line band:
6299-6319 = 0.038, 1.12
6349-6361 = -0.006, 1.17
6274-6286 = 0.027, 1.13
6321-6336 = 0.059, 1.1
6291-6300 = 0.020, 1.14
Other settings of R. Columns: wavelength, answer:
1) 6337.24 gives 1.345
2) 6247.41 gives 0.9223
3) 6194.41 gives 1.301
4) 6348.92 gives 1.288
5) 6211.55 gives 1.113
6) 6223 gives 1.022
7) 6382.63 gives 1.178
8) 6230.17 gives 1.038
